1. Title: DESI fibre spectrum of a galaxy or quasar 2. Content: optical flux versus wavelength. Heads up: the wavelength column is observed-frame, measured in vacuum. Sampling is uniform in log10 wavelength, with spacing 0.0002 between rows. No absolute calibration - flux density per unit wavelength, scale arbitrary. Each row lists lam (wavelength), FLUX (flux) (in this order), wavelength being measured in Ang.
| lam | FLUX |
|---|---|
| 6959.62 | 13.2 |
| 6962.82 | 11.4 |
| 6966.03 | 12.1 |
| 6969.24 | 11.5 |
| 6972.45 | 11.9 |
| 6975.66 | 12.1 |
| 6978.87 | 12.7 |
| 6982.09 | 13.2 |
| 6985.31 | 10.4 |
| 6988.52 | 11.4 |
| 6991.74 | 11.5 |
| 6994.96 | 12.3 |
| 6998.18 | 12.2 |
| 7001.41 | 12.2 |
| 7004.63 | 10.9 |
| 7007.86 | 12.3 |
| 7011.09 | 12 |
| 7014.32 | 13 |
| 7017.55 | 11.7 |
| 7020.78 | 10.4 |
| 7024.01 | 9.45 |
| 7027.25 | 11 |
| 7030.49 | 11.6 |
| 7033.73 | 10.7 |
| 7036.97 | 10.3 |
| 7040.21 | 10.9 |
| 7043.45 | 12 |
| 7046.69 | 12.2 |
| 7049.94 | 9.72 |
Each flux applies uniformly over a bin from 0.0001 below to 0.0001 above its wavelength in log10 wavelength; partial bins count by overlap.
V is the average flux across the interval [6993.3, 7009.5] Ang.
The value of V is 12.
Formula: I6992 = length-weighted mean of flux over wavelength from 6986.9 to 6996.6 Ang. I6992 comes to 11.7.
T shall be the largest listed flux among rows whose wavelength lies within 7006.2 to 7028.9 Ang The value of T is 13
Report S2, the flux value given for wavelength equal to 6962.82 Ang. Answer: 11.4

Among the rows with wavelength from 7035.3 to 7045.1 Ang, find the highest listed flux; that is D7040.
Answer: 12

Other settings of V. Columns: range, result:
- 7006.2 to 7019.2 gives 12.2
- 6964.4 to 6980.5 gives 12.1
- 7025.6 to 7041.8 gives 10.9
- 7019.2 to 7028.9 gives 10.3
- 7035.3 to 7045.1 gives 11.1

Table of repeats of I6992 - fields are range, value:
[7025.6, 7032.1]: 11.3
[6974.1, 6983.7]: 12.7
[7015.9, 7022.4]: 11.1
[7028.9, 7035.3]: 11.1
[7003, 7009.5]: 11.6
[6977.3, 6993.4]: 11.8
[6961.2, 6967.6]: 11.8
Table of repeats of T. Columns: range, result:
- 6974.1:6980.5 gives 12.7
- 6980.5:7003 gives 13.2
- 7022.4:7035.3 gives 11.6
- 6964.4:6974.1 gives 12.1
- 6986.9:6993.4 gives 11.5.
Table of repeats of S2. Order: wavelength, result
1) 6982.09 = 13.2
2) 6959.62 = 13.2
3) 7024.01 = 9.45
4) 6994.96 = 12.3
